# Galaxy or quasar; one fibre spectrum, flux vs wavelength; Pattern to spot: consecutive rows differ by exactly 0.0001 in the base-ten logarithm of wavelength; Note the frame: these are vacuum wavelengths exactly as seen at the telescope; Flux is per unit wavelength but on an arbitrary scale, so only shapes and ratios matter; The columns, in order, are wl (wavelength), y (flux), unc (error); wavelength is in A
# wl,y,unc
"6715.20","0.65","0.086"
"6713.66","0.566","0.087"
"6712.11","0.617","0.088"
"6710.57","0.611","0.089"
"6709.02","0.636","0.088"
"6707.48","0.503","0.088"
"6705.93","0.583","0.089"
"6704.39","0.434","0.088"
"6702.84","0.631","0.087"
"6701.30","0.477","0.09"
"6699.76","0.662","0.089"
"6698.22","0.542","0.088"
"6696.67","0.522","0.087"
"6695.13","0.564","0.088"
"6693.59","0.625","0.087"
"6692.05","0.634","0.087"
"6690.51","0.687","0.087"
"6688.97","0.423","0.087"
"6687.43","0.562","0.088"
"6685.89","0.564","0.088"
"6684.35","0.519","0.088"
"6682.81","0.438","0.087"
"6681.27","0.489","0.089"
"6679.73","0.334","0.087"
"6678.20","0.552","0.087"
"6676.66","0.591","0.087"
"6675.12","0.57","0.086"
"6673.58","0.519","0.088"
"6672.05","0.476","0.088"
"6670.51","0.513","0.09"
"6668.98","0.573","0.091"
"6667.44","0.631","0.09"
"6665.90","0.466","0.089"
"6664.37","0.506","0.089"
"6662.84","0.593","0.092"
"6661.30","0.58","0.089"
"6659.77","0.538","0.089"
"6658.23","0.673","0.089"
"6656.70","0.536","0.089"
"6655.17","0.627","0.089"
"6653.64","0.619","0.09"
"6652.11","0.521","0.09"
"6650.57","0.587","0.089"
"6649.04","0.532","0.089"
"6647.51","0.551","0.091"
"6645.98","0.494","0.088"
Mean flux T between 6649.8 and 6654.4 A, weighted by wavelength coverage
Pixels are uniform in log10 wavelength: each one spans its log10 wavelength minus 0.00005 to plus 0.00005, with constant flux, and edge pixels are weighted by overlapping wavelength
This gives 0.575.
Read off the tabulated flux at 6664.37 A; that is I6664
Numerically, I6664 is 0.506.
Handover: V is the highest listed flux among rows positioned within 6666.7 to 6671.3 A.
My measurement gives 0.631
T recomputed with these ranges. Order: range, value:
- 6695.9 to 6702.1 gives 0.551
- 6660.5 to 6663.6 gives 0.585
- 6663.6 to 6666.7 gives 0.488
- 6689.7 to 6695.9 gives 0.627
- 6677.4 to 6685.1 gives 0.467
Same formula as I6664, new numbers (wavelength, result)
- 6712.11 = 0.617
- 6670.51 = 0.513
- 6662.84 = 0.593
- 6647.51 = 0.551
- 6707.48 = 0.503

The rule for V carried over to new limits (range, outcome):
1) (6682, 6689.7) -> 0.564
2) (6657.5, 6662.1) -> 0.673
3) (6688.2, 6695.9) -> 0.687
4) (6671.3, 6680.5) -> 0.591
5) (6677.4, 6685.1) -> 0.552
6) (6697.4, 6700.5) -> 0.662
